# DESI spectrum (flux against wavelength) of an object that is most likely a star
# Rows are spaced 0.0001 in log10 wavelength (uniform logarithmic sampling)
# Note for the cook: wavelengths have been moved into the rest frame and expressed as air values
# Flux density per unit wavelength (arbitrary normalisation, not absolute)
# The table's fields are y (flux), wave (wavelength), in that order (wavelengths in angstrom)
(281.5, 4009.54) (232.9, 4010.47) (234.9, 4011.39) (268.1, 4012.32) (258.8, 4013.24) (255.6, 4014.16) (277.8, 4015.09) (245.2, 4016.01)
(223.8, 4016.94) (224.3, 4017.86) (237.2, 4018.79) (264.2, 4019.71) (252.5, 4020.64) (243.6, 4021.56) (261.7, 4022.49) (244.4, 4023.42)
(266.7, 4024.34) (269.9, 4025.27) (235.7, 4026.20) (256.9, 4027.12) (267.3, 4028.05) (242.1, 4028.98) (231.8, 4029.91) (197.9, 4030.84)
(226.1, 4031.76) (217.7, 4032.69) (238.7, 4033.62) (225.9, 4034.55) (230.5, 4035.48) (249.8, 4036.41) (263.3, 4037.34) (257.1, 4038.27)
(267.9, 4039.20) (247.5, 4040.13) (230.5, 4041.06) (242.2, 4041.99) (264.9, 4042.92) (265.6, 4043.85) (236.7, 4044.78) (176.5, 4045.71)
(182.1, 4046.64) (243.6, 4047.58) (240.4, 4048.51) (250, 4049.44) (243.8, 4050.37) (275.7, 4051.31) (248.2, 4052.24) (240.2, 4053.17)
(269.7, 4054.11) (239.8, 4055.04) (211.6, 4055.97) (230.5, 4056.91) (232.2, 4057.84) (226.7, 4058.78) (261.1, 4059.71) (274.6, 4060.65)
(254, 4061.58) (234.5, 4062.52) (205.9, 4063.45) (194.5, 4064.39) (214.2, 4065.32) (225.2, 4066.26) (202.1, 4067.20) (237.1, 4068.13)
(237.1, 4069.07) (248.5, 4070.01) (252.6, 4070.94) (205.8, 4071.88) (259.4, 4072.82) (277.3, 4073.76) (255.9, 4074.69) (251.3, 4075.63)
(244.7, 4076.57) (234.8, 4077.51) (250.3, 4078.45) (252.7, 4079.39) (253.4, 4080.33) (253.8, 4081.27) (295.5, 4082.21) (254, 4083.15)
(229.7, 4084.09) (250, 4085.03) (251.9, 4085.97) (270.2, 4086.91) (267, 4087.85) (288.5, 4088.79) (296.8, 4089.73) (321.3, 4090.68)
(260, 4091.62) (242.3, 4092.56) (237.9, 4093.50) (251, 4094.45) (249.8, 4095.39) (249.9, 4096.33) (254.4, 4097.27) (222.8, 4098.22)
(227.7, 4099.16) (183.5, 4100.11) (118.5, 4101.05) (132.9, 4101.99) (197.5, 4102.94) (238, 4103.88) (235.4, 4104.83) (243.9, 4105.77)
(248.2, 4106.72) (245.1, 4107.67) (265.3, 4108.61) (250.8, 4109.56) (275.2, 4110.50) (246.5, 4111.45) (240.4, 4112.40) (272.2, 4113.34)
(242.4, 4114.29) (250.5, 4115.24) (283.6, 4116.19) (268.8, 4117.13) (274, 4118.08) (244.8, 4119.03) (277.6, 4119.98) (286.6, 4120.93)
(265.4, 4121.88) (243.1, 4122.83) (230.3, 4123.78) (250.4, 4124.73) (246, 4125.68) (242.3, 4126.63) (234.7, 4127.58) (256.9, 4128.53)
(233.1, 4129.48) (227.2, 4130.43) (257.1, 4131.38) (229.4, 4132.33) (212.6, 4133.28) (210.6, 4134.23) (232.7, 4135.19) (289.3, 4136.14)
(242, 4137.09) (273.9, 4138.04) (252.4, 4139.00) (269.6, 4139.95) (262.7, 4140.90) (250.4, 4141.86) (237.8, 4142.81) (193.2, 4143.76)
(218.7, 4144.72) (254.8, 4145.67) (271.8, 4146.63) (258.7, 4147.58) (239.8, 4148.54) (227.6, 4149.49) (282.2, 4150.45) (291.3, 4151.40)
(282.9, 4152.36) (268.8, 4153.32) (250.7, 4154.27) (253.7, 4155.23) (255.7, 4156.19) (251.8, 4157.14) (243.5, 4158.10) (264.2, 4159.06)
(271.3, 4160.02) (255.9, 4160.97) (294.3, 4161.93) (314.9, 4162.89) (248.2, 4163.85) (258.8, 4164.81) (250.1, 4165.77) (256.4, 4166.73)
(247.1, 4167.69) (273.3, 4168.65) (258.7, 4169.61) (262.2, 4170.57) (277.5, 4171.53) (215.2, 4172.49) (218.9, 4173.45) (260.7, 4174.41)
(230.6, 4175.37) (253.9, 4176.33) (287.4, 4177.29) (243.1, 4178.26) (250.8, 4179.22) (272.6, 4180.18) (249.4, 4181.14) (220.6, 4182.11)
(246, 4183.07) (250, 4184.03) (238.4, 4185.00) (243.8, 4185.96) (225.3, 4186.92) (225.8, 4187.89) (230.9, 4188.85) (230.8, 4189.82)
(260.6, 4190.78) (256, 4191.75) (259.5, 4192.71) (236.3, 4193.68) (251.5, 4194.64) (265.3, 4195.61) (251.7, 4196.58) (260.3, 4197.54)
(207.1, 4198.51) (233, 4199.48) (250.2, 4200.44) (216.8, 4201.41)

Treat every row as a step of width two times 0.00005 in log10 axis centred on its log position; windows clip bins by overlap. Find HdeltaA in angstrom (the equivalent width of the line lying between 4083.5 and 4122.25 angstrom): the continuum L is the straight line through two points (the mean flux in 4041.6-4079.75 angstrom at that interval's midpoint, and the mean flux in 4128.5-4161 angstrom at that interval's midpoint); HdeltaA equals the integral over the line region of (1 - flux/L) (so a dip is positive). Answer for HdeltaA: -0.47 angstrom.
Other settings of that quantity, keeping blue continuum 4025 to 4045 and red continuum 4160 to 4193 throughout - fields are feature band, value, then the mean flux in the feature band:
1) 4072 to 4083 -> -0.41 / 255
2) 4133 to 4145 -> 0.34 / 243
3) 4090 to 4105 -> 1.23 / 227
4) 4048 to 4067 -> 0.54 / 238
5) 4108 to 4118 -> -0.46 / 260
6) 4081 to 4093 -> -1.03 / 268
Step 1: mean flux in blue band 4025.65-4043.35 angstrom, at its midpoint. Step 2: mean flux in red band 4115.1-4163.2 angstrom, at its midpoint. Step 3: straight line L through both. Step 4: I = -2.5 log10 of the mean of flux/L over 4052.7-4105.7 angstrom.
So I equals 0.03 mag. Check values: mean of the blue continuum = 242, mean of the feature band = 240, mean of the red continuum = 254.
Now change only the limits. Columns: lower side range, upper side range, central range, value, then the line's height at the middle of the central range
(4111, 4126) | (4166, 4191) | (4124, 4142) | 0.04 mag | 255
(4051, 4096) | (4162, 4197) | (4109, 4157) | -0.01 mag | 250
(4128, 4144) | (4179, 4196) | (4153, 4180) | -0.06 mag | 245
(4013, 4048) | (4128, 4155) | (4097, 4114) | 0.09 mag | 247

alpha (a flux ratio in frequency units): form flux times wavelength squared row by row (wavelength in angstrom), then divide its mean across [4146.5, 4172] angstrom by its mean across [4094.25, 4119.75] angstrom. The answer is 1.13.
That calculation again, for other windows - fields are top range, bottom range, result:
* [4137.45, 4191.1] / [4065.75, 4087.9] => 1.07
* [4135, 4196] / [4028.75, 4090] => 1.10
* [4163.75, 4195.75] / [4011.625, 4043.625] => 1.08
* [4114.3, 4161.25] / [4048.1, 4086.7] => 1.07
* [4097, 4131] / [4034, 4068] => 1.04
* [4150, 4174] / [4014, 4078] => 1.15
